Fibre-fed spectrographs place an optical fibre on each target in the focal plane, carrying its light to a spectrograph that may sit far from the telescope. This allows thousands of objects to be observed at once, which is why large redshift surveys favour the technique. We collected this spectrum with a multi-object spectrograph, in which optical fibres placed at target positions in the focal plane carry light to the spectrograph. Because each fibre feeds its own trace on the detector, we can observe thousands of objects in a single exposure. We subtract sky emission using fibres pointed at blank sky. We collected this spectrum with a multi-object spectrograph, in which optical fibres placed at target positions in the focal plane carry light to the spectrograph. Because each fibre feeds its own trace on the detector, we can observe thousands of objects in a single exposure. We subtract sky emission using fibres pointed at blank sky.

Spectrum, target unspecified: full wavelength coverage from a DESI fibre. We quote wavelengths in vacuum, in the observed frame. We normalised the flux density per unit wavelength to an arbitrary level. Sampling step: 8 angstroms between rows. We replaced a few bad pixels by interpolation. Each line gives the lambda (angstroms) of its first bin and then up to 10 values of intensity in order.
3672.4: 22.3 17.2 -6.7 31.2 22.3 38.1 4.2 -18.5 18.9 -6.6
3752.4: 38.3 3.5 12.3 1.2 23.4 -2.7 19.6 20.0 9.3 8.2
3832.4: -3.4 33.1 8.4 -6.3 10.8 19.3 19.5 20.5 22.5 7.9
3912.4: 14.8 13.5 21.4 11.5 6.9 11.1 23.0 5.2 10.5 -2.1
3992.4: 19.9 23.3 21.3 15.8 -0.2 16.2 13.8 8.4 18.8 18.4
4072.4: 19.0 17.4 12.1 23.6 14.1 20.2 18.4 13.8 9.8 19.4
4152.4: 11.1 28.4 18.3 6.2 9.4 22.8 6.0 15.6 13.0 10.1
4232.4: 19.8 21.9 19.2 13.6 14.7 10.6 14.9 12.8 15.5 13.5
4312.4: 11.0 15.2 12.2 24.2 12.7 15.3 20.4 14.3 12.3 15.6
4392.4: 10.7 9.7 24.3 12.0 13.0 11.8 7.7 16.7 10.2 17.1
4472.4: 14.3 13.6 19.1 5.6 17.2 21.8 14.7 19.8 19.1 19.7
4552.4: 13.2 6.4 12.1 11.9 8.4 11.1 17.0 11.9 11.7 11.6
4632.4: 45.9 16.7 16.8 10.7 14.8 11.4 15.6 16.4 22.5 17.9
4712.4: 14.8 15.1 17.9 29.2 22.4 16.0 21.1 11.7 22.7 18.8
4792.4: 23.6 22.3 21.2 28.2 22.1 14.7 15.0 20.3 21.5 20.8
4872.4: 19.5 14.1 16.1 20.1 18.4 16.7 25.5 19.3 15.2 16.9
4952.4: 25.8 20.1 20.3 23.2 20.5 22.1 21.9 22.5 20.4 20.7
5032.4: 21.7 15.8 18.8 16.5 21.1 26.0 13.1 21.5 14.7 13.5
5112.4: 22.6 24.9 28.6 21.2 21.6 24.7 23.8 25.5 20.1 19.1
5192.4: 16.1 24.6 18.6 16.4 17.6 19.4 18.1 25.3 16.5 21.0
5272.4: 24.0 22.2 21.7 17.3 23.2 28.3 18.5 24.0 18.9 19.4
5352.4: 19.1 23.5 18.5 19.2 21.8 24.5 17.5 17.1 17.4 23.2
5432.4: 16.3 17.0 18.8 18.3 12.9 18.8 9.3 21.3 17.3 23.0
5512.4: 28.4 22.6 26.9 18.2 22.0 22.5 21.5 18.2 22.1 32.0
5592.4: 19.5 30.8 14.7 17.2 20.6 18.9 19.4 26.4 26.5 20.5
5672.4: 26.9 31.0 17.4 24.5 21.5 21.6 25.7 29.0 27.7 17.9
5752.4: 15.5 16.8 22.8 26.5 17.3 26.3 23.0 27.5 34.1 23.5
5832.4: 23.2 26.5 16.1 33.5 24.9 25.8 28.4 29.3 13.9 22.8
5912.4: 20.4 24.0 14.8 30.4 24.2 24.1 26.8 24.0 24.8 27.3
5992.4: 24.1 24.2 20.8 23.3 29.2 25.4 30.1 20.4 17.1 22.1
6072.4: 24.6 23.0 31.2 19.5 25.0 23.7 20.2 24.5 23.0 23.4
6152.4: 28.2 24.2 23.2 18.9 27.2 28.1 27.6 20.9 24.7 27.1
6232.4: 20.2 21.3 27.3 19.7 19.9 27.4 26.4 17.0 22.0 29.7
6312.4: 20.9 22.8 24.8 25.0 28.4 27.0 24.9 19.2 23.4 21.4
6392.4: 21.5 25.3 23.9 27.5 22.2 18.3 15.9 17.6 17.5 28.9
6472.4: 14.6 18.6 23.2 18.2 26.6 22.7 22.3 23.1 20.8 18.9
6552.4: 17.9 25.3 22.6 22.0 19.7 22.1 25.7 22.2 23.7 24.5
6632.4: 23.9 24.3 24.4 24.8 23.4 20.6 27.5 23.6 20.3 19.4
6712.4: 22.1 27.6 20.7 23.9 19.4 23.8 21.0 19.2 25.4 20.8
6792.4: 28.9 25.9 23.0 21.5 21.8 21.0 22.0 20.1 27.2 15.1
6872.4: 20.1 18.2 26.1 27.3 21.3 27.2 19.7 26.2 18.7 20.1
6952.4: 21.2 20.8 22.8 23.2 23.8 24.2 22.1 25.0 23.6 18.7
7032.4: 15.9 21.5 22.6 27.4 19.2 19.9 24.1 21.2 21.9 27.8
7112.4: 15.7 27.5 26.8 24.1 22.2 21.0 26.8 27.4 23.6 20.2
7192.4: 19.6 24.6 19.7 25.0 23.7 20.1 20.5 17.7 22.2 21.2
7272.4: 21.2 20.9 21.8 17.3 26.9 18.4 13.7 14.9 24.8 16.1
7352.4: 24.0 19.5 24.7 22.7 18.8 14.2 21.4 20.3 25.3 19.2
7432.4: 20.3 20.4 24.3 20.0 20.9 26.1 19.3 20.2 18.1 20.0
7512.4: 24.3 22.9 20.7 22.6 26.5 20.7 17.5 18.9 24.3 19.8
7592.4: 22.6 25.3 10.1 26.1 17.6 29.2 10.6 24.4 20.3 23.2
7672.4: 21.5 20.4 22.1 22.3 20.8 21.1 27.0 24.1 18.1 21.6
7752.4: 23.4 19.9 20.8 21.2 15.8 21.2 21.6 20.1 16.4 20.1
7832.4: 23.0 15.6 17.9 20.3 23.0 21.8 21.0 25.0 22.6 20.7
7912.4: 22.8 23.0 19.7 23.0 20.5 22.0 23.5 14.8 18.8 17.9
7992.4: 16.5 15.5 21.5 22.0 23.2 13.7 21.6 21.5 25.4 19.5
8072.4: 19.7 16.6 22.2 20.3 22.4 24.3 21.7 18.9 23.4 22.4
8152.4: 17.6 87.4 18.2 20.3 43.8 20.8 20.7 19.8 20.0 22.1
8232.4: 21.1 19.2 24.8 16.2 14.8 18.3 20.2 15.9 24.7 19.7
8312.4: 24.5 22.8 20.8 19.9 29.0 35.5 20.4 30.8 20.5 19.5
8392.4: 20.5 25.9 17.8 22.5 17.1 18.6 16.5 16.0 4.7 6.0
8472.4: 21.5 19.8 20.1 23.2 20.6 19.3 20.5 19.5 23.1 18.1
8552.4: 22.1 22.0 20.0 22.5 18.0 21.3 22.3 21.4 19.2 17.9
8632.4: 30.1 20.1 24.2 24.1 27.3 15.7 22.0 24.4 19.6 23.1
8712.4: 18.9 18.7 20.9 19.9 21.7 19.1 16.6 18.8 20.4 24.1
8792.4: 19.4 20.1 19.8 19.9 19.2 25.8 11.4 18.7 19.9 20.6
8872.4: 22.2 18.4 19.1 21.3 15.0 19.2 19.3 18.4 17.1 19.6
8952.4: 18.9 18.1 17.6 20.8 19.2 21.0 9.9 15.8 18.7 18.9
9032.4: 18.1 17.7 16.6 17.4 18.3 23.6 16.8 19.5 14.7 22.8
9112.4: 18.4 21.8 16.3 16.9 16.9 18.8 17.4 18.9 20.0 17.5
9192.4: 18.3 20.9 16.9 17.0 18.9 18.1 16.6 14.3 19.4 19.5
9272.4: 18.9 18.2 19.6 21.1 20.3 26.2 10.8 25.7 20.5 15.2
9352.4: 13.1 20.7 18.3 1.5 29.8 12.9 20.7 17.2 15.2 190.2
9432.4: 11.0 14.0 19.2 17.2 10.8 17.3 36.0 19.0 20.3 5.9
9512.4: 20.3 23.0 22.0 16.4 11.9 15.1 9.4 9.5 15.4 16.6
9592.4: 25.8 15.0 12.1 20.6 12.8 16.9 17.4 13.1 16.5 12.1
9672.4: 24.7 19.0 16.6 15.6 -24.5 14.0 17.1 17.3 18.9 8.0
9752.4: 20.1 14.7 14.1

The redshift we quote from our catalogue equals 0.24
